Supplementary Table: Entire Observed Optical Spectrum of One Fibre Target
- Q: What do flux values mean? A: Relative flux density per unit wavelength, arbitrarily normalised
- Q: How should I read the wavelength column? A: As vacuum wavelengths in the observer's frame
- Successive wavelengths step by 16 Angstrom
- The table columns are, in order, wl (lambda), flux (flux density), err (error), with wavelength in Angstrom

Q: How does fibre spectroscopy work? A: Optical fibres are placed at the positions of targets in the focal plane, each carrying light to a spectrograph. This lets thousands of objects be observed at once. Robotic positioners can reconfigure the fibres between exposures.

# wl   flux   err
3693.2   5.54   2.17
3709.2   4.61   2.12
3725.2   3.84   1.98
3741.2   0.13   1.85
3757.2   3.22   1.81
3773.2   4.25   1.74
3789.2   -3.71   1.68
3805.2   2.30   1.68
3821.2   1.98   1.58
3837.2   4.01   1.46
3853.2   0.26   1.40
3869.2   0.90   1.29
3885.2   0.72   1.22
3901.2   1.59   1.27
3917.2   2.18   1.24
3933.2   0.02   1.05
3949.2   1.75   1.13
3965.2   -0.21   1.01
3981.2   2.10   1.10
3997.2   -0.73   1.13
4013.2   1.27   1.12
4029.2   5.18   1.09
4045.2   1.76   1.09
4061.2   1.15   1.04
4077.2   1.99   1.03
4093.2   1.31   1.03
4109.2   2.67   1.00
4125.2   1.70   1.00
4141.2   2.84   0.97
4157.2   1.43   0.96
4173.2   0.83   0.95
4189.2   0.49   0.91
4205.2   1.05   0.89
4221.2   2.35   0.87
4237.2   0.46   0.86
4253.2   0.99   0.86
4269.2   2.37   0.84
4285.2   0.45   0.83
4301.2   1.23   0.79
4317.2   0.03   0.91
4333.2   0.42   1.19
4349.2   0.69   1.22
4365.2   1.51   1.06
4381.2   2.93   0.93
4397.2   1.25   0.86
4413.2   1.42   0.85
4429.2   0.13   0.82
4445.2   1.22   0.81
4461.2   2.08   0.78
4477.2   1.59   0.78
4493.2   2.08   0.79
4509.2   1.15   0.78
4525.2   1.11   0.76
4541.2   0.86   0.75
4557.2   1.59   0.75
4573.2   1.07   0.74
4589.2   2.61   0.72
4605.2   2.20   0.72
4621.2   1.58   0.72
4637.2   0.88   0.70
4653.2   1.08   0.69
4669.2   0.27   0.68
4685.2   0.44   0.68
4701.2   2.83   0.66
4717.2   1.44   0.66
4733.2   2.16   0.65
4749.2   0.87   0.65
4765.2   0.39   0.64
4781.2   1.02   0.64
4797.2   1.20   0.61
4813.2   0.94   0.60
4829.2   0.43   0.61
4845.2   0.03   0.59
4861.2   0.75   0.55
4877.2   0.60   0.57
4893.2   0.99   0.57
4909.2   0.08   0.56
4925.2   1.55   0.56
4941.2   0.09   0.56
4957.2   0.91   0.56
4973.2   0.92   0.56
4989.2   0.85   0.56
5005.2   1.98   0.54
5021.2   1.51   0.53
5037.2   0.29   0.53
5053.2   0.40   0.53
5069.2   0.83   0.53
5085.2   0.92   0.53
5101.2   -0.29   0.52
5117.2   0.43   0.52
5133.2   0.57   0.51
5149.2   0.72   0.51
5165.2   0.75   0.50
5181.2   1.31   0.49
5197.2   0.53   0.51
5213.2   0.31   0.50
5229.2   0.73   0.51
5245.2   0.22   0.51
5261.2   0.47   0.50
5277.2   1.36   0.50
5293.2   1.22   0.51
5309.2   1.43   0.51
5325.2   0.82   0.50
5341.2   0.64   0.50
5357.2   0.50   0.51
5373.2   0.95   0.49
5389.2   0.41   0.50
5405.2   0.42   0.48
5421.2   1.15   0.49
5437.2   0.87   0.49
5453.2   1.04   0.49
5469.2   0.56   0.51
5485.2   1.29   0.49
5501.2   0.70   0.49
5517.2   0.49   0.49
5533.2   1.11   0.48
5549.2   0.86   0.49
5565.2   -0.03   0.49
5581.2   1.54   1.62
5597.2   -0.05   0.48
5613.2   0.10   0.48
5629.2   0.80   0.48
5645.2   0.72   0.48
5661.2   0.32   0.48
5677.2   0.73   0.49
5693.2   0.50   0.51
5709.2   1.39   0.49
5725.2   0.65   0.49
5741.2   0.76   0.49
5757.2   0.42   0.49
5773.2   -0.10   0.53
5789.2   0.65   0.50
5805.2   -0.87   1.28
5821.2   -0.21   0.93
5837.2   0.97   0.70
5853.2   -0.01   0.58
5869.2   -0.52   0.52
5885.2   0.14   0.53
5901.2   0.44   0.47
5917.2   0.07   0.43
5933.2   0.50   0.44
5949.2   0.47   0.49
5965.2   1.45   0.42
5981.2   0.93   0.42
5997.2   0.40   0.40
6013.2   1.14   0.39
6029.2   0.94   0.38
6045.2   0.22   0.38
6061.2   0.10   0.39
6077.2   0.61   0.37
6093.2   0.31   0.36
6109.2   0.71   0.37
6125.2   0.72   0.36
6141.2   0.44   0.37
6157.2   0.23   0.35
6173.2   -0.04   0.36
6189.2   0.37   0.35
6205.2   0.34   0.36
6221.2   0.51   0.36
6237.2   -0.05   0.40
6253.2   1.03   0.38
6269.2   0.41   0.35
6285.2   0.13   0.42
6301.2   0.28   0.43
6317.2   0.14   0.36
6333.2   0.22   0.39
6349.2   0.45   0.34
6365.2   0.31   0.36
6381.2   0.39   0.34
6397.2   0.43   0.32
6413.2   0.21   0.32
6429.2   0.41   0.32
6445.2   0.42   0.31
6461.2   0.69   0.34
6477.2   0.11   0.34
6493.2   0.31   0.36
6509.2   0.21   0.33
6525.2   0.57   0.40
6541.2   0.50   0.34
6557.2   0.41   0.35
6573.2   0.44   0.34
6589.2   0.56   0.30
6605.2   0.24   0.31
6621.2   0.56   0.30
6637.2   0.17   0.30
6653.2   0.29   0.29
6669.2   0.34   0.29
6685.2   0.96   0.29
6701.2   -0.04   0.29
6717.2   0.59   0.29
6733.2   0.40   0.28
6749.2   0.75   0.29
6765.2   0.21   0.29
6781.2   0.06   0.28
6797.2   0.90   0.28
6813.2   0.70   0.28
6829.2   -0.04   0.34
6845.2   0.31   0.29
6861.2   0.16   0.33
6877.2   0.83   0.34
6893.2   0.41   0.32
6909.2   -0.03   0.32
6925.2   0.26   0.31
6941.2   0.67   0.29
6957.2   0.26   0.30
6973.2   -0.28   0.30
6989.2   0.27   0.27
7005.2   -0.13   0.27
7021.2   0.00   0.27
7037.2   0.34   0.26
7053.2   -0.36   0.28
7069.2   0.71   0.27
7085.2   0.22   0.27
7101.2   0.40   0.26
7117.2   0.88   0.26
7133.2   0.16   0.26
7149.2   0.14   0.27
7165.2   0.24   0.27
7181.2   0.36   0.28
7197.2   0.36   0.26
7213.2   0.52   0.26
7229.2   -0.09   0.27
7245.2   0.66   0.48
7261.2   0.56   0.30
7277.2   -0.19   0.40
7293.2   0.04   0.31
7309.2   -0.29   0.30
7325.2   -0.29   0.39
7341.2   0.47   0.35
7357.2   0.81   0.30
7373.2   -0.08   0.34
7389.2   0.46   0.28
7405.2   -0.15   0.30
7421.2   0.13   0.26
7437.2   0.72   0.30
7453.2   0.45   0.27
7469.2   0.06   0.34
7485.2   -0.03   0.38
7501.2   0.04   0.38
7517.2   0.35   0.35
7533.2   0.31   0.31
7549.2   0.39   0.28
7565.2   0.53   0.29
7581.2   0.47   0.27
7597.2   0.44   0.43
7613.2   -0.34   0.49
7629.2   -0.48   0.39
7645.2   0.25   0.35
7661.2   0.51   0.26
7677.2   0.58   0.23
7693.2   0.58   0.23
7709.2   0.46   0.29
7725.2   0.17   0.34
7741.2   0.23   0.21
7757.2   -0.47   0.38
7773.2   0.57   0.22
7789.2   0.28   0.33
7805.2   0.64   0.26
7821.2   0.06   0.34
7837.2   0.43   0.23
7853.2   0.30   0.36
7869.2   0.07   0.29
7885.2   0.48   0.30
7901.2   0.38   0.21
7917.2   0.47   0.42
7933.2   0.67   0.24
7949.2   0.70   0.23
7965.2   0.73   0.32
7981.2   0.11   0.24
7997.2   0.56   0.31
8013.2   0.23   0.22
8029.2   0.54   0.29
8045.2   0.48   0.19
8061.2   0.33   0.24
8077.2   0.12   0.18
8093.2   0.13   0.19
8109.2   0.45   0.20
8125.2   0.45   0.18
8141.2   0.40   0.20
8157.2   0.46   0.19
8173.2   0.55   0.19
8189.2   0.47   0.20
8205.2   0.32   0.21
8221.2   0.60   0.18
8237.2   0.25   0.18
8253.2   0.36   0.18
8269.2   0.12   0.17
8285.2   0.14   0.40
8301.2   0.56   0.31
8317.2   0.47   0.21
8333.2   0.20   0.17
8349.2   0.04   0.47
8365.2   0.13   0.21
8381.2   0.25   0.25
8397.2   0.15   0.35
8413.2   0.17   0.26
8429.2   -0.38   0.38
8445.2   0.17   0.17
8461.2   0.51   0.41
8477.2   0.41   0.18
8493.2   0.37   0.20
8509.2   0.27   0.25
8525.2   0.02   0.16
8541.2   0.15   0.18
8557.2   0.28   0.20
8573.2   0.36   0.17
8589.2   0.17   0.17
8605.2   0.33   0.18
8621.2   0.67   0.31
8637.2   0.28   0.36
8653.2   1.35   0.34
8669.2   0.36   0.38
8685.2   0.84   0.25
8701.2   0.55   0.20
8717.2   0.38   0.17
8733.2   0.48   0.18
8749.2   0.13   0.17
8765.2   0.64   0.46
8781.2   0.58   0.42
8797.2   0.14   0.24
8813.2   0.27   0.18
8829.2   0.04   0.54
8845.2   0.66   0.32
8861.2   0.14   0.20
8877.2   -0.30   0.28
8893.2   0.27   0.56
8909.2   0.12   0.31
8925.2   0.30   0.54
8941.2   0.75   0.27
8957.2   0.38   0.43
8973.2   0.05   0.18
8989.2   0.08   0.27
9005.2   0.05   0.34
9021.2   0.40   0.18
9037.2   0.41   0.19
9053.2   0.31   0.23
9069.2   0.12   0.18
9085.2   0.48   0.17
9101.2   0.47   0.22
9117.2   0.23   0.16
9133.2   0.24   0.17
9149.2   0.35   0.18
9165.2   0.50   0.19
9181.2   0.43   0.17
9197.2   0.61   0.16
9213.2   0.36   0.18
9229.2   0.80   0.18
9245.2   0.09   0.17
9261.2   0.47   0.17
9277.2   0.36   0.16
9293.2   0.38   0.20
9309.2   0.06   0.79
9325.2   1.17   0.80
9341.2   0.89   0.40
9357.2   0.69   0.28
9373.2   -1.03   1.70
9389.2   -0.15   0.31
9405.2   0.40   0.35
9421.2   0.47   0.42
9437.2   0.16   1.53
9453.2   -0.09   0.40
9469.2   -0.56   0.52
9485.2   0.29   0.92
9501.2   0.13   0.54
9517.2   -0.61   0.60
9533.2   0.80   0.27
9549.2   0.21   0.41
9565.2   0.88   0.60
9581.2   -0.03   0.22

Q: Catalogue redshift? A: 1.578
